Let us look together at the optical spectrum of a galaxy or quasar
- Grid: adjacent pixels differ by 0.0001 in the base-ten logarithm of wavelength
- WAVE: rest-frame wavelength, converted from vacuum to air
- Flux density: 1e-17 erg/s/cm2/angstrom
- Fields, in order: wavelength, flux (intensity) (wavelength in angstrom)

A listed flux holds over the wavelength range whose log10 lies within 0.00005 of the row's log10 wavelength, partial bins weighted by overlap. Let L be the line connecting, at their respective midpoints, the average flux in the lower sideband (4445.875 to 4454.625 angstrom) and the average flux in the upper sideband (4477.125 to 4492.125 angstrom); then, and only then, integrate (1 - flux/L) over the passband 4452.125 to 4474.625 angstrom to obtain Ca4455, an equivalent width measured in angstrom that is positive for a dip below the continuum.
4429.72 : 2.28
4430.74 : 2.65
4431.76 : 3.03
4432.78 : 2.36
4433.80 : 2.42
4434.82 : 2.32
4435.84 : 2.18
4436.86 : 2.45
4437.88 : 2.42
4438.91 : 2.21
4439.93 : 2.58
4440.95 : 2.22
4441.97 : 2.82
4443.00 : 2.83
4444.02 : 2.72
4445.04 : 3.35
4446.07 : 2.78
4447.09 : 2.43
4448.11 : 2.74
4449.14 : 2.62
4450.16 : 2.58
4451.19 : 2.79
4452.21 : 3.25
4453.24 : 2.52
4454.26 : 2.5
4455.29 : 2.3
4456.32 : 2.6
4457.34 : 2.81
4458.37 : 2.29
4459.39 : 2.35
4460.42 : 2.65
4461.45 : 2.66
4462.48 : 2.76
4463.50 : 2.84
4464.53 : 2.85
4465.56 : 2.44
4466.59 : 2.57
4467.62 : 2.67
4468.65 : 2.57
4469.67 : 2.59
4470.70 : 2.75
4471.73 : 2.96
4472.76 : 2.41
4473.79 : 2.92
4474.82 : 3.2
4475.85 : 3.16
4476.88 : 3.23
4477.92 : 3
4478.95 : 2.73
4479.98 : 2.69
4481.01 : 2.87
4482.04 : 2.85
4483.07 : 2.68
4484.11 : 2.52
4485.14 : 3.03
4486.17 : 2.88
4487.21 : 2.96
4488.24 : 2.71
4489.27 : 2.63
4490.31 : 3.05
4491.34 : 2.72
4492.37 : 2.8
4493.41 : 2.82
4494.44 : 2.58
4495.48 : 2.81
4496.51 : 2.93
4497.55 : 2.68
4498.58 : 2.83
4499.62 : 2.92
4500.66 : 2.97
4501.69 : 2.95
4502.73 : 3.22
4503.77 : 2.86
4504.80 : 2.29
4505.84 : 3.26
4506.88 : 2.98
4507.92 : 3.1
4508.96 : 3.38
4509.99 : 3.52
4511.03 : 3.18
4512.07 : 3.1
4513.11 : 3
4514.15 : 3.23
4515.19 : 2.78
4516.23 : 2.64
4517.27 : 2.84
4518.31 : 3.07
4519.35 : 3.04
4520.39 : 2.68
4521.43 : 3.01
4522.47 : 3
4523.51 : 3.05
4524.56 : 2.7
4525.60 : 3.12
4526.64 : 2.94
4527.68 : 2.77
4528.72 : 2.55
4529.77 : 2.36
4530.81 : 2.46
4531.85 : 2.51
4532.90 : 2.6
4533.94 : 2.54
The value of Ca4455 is 0.8 angstrom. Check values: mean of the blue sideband 2.69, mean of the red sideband 2.82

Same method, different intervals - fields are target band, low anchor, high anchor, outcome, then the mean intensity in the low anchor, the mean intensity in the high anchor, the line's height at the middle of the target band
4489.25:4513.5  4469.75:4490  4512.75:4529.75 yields -0.7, 2.85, 2.88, 2.87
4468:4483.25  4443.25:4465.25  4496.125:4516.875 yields -0.2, 2.69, 2.99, 2.81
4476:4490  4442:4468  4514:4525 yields -0.3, 2.68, 2.9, 2.78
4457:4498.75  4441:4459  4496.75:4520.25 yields 0.9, 2.69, 2.99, 2.83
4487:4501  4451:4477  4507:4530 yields 0.2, 2.71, 2.96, 2.85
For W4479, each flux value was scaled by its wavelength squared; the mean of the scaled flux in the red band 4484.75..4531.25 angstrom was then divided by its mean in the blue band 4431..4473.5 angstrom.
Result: 1.14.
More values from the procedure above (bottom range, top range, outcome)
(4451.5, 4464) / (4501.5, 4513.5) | 1.19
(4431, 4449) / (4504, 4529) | 1.19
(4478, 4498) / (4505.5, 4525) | 1.10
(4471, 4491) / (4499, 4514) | 1.08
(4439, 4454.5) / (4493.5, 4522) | 1.12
